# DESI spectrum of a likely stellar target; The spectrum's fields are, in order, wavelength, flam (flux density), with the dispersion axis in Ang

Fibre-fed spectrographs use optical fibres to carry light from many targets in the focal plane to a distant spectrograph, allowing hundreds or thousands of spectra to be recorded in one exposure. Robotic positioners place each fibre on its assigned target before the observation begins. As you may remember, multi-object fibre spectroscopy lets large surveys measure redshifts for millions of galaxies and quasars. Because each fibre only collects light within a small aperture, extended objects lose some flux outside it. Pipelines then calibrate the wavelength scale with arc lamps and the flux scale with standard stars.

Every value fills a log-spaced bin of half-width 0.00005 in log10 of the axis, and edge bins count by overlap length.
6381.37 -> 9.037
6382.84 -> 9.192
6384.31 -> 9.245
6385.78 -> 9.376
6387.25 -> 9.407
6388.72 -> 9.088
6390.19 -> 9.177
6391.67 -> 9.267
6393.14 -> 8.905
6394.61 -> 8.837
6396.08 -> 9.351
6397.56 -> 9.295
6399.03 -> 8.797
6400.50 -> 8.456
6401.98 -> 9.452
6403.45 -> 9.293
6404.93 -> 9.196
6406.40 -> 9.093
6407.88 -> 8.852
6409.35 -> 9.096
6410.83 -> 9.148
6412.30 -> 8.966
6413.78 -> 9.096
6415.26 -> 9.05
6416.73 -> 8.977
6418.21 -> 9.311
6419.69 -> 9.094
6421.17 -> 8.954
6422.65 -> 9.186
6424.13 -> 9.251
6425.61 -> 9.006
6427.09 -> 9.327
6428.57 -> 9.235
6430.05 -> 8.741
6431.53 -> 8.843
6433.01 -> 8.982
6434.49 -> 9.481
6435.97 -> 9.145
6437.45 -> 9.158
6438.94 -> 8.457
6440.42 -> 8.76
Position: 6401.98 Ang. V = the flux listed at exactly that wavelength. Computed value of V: 9.452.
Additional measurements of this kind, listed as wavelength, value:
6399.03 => 8.797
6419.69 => 9.094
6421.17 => 8.954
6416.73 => 8.977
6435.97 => 9.145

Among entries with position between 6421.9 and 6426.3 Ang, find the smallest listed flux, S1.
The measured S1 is 9.006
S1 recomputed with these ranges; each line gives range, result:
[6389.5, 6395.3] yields 8.837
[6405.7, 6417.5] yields 8.852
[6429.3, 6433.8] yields 8.741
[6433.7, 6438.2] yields 9.145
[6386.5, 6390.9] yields 9.088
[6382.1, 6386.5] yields 9.192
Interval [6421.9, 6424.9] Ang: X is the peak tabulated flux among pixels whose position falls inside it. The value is 9.251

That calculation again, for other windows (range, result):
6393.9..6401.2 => 9.351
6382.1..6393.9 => 9.407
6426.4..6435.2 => 9.481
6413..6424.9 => 9.311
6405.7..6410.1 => 9.096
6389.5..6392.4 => 9.267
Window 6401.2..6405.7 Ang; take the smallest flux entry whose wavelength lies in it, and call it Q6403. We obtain 9.196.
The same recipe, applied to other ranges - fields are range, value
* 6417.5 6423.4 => 8.954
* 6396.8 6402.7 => 8.456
